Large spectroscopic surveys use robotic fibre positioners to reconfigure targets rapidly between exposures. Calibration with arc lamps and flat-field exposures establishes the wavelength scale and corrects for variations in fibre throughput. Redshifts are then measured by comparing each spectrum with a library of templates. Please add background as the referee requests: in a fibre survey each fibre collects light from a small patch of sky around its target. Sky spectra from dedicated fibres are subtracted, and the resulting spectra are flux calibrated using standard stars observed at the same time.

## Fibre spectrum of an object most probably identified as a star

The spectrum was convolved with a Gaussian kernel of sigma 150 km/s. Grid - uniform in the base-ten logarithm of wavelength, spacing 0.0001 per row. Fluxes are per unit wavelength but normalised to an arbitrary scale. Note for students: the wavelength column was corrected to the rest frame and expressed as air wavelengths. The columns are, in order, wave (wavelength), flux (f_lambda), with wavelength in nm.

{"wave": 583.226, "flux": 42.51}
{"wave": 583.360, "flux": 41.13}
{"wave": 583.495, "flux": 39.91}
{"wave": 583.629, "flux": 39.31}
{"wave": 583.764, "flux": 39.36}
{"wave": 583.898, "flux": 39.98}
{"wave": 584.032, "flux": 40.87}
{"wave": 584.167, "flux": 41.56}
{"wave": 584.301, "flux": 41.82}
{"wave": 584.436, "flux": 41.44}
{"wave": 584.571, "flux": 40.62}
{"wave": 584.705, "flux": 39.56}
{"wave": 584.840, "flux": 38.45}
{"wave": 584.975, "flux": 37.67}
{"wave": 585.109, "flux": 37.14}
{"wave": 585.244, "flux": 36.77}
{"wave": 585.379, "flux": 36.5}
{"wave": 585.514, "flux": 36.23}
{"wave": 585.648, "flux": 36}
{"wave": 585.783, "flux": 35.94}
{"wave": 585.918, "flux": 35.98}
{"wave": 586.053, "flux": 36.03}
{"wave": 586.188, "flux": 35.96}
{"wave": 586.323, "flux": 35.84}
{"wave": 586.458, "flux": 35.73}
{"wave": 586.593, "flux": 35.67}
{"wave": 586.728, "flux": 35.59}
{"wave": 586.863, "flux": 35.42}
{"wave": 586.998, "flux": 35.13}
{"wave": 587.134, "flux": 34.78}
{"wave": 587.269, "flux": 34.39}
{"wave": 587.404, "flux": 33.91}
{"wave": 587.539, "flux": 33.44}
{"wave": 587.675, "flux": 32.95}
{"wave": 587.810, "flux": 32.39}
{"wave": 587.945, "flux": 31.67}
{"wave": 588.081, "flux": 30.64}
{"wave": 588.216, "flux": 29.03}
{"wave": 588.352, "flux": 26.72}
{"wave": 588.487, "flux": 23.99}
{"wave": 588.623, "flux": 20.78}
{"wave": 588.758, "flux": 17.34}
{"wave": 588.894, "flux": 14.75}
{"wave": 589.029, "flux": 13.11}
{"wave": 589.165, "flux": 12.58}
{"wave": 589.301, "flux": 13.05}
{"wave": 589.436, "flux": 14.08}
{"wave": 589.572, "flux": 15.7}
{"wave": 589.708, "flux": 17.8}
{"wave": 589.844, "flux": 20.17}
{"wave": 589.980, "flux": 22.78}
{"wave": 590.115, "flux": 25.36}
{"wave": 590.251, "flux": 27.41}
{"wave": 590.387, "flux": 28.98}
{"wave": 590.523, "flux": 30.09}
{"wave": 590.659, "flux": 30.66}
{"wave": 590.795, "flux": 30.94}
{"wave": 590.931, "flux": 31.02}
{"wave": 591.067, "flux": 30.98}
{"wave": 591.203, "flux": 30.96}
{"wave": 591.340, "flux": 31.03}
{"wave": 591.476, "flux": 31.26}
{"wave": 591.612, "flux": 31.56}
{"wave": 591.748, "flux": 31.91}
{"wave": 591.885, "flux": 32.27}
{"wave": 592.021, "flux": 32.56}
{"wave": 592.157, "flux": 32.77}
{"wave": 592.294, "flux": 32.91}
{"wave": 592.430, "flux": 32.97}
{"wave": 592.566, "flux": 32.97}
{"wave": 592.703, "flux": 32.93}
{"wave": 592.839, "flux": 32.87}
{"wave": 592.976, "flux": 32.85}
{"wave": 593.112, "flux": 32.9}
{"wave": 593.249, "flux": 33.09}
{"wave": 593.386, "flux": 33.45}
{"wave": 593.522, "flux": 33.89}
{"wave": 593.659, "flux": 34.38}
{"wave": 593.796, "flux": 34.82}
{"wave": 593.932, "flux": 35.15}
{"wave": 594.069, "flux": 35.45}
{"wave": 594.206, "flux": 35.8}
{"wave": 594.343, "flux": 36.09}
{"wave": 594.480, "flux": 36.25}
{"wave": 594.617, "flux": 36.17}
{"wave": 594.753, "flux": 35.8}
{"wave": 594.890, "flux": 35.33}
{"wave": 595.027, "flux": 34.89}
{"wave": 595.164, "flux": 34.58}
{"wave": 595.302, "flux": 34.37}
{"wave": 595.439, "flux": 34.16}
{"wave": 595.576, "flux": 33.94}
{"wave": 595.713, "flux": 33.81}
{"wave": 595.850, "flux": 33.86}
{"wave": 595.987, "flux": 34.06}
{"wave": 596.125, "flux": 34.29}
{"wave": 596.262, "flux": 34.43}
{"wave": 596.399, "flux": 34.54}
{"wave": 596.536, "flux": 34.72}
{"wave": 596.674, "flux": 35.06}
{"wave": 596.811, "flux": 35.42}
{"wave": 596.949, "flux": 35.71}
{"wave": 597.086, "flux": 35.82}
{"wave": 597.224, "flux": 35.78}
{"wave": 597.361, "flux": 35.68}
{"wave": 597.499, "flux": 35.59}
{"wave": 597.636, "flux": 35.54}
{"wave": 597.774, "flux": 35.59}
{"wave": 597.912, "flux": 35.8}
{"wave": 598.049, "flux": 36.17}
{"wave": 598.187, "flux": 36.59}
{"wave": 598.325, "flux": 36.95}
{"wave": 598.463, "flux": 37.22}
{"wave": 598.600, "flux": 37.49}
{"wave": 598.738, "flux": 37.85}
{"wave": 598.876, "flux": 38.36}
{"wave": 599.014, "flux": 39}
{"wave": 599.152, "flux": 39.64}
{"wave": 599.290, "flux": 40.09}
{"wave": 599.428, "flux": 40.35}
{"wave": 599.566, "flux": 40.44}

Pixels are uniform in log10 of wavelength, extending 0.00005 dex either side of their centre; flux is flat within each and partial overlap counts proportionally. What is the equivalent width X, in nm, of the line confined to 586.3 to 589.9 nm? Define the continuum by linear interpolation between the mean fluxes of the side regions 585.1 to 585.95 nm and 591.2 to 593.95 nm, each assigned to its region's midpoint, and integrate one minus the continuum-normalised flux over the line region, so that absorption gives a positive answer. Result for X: 0.90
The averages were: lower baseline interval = 36.3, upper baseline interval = 32.8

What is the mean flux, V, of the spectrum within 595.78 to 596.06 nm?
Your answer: 33.9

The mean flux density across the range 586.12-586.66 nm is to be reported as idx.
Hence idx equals 35.8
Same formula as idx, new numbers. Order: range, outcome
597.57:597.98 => 35.6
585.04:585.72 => 36.6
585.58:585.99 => 36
